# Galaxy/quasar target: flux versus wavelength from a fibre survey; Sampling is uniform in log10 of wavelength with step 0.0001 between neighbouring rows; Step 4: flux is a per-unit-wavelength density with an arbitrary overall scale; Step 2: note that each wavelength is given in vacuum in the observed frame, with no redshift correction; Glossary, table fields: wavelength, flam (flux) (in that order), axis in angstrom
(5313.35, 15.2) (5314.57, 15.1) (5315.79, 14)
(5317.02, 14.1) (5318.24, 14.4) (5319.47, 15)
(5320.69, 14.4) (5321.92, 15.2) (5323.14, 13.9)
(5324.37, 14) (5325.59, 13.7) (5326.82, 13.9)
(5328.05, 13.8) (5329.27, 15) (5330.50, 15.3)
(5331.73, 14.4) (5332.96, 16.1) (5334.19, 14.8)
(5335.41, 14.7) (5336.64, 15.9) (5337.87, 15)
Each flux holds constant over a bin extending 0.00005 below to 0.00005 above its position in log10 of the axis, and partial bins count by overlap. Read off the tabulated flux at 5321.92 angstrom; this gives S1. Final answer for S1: 15.2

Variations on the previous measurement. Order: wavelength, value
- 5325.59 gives 13.7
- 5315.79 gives 14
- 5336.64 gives 15.9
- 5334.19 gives 14.8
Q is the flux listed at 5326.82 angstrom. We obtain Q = 13.9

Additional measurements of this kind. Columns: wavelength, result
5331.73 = 14.4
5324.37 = 14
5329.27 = 15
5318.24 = 14.4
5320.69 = 14.4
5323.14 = 13.9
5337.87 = 15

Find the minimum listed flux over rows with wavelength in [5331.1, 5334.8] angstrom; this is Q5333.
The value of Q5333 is 14.4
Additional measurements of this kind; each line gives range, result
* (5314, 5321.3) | 14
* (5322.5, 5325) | 13.9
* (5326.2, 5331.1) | 13.8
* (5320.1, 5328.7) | 13.7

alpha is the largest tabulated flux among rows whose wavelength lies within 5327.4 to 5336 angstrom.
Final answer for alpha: 16.1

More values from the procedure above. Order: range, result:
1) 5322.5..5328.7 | 14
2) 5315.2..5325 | 15.2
